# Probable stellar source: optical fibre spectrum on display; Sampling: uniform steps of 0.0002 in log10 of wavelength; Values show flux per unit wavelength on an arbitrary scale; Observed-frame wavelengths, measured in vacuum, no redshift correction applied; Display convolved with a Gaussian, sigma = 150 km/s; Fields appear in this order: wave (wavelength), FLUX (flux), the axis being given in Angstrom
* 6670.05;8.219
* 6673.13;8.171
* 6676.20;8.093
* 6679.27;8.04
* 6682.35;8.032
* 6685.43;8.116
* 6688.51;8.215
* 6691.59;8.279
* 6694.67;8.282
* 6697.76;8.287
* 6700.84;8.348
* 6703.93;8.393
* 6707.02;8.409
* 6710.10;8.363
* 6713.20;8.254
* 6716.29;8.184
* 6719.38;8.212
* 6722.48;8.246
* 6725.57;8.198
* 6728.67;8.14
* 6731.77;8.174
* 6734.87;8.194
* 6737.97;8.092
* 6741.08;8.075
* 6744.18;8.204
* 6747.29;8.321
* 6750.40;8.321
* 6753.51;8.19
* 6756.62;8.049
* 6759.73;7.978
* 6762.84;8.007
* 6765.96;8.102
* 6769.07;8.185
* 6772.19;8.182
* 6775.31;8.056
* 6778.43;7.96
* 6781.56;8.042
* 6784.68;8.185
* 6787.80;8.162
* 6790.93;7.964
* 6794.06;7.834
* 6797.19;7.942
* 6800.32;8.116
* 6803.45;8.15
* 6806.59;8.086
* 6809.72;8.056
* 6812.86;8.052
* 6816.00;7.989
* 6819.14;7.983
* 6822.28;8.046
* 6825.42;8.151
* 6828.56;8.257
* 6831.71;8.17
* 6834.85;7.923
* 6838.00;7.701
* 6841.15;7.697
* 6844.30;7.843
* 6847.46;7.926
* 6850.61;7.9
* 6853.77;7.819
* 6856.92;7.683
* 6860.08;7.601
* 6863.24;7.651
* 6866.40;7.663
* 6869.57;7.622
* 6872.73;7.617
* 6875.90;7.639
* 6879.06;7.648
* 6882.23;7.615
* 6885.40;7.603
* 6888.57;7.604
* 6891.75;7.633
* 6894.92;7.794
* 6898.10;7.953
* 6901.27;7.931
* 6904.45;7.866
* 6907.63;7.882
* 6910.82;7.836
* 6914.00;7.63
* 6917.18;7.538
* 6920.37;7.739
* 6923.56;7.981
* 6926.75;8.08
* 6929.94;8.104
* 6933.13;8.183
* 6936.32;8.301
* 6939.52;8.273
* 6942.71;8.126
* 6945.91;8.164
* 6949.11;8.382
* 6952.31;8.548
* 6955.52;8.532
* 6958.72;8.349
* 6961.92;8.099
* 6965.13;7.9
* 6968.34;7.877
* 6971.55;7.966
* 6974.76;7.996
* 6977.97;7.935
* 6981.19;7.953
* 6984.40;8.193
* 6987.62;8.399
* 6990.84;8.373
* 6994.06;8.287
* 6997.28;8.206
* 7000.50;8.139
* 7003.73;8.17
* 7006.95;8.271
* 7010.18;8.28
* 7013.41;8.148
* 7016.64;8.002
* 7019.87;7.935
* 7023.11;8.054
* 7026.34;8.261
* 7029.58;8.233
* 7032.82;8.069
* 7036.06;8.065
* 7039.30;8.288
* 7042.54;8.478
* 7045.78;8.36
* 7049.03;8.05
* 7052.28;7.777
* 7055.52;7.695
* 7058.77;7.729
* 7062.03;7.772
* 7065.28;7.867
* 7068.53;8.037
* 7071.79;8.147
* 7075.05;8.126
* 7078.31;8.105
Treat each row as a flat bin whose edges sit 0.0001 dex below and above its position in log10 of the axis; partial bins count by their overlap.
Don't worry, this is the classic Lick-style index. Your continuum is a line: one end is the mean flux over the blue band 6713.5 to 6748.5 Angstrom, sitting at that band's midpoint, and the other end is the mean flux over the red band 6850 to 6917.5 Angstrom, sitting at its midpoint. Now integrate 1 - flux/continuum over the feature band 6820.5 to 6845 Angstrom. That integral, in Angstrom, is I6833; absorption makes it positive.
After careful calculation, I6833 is -0.3 Angstrom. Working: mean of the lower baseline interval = 8.19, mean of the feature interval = 7.98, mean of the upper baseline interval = 7.72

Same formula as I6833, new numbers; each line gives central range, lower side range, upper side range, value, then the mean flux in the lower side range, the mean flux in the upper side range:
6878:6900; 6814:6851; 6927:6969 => 1.08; 7.97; 8.22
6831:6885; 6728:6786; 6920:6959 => 2.92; 8.13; 8.22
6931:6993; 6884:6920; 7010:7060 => -2.23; 7.75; 8.09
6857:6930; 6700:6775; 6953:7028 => 3.81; 8.2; 8.15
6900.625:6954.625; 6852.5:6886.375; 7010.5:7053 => -1.47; 7.65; 8.14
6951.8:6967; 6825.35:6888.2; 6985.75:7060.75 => -0.49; 7.77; 8.14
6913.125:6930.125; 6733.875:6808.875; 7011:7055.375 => 0.58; 8.1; 8.12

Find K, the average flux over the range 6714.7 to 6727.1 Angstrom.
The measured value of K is 8.22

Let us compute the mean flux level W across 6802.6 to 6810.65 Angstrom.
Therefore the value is 8.09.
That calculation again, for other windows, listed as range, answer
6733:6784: 8.12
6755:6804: 8.06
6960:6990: 8.05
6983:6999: 8.29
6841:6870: 7.75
